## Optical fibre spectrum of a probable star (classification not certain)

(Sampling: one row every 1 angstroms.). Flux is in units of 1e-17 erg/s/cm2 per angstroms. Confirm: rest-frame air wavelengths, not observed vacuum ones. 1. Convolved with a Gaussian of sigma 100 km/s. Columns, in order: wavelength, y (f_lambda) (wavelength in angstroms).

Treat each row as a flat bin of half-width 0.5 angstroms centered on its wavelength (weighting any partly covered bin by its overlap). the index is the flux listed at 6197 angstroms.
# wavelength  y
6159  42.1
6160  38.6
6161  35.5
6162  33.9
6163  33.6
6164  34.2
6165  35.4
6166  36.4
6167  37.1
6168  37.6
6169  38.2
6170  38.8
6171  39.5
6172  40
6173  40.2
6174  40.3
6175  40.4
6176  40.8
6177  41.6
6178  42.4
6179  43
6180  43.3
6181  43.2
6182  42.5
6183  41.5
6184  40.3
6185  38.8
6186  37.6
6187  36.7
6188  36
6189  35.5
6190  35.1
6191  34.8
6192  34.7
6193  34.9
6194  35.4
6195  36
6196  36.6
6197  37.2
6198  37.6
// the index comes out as 37.2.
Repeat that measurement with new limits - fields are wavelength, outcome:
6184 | 40.3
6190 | 35.1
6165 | 35.4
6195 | 36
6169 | 38.2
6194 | 35.4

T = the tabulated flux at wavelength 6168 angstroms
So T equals 37.6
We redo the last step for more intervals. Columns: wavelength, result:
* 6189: 35.5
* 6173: 40.2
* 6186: 37.6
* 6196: 36.6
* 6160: 38.6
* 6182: 42.5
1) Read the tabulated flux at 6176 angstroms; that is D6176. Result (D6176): 40.8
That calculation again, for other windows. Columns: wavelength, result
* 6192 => 34.7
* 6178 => 42.4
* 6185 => 38.8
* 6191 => 34.8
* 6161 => 35.5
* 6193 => 34.9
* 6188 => 36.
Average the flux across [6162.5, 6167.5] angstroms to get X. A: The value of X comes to 35.3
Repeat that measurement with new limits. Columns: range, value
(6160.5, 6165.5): 34.5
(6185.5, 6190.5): 36.2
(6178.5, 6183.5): 42.7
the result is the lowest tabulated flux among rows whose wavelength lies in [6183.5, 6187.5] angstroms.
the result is 36.7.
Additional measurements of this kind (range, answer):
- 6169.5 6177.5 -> 38.8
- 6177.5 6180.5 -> 42.4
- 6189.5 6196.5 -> 34.7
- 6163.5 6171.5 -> 34.2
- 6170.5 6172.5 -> 39.5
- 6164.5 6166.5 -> 35.4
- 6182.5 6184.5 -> 40.3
